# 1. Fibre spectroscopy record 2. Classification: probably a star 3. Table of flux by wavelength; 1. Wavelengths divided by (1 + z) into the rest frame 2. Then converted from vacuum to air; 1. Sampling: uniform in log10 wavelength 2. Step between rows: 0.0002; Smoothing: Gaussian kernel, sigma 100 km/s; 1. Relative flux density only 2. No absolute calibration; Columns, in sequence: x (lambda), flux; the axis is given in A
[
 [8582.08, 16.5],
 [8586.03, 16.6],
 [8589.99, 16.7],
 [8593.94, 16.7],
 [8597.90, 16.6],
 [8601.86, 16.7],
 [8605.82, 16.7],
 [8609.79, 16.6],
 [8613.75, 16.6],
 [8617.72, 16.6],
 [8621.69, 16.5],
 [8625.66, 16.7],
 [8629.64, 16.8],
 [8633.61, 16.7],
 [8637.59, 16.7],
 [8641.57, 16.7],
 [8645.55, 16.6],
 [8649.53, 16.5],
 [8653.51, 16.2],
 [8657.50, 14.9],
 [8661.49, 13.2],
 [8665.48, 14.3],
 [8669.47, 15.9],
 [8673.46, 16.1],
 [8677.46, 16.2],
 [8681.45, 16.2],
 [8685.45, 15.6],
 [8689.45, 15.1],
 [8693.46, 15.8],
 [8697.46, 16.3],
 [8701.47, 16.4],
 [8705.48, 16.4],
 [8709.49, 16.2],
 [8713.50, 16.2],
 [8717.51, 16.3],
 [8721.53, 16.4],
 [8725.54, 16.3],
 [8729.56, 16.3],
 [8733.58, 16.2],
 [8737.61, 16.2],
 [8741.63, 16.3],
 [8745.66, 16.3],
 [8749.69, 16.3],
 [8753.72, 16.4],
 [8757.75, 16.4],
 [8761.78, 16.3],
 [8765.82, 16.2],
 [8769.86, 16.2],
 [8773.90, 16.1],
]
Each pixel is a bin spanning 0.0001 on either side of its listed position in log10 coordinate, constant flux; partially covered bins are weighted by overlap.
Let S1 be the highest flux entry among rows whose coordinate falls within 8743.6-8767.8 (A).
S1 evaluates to 16.4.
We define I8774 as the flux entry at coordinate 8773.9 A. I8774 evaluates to 16.1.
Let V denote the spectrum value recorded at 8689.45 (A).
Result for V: 15.1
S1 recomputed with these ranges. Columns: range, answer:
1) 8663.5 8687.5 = 16.2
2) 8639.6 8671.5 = 16.7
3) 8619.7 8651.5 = 16.8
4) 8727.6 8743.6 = 16.3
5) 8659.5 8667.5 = 14.3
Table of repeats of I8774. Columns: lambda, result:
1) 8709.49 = 16.2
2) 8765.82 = 16.2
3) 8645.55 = 16.6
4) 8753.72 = 16.4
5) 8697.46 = 16.3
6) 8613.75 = 16.6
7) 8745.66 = 16.3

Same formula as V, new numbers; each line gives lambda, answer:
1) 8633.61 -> 16.7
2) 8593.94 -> 16.7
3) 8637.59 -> 16.7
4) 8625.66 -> 16.7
